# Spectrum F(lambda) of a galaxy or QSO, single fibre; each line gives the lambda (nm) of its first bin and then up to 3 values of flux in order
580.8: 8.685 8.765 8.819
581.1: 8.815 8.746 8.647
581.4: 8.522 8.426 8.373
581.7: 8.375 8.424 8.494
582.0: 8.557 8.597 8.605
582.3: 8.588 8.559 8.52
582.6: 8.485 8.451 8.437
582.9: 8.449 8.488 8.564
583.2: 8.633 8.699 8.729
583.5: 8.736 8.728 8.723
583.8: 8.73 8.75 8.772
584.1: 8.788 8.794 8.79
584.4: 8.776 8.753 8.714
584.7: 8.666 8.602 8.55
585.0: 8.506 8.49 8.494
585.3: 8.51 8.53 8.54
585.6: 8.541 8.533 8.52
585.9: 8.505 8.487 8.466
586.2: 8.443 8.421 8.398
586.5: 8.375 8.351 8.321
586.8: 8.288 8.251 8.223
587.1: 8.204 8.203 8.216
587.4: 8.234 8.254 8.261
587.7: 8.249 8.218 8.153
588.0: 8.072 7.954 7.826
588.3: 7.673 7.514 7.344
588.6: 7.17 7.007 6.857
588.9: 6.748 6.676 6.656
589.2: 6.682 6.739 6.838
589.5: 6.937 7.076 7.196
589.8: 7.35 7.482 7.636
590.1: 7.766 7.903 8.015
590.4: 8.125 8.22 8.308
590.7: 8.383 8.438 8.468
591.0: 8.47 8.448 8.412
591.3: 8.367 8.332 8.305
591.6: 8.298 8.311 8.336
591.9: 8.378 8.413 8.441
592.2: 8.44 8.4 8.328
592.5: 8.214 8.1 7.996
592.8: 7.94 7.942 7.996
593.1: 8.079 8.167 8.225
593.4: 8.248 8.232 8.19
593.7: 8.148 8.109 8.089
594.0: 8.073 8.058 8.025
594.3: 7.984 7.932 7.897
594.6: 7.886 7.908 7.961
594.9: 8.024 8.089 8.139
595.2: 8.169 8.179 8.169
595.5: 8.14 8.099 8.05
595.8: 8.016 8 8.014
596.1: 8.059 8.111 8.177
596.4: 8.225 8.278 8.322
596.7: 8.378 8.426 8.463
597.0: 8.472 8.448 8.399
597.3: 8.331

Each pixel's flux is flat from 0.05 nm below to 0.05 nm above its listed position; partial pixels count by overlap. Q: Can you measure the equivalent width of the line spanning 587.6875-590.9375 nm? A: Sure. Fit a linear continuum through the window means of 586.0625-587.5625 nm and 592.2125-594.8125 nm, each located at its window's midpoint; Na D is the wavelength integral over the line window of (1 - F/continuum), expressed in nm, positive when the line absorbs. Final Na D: 0.27 nm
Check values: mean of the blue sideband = 8.31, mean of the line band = 7.55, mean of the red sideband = 8.09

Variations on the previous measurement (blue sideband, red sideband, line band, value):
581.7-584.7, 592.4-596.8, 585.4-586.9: 0.01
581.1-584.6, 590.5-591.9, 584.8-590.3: 0.37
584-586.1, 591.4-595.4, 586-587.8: 0.04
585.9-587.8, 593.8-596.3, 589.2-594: 0.07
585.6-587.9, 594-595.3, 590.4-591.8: -0.03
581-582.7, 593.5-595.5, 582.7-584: -0.02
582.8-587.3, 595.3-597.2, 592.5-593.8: 0.03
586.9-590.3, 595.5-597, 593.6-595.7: 0.00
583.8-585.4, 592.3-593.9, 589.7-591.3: 0.04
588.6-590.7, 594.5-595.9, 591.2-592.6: -0.13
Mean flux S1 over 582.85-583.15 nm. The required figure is 8.5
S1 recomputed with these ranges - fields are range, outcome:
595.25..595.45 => 8.17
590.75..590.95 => 8.45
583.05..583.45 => 8.66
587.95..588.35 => 7.88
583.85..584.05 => 8.76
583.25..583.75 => 8.72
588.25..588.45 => 7.59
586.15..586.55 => 8.41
